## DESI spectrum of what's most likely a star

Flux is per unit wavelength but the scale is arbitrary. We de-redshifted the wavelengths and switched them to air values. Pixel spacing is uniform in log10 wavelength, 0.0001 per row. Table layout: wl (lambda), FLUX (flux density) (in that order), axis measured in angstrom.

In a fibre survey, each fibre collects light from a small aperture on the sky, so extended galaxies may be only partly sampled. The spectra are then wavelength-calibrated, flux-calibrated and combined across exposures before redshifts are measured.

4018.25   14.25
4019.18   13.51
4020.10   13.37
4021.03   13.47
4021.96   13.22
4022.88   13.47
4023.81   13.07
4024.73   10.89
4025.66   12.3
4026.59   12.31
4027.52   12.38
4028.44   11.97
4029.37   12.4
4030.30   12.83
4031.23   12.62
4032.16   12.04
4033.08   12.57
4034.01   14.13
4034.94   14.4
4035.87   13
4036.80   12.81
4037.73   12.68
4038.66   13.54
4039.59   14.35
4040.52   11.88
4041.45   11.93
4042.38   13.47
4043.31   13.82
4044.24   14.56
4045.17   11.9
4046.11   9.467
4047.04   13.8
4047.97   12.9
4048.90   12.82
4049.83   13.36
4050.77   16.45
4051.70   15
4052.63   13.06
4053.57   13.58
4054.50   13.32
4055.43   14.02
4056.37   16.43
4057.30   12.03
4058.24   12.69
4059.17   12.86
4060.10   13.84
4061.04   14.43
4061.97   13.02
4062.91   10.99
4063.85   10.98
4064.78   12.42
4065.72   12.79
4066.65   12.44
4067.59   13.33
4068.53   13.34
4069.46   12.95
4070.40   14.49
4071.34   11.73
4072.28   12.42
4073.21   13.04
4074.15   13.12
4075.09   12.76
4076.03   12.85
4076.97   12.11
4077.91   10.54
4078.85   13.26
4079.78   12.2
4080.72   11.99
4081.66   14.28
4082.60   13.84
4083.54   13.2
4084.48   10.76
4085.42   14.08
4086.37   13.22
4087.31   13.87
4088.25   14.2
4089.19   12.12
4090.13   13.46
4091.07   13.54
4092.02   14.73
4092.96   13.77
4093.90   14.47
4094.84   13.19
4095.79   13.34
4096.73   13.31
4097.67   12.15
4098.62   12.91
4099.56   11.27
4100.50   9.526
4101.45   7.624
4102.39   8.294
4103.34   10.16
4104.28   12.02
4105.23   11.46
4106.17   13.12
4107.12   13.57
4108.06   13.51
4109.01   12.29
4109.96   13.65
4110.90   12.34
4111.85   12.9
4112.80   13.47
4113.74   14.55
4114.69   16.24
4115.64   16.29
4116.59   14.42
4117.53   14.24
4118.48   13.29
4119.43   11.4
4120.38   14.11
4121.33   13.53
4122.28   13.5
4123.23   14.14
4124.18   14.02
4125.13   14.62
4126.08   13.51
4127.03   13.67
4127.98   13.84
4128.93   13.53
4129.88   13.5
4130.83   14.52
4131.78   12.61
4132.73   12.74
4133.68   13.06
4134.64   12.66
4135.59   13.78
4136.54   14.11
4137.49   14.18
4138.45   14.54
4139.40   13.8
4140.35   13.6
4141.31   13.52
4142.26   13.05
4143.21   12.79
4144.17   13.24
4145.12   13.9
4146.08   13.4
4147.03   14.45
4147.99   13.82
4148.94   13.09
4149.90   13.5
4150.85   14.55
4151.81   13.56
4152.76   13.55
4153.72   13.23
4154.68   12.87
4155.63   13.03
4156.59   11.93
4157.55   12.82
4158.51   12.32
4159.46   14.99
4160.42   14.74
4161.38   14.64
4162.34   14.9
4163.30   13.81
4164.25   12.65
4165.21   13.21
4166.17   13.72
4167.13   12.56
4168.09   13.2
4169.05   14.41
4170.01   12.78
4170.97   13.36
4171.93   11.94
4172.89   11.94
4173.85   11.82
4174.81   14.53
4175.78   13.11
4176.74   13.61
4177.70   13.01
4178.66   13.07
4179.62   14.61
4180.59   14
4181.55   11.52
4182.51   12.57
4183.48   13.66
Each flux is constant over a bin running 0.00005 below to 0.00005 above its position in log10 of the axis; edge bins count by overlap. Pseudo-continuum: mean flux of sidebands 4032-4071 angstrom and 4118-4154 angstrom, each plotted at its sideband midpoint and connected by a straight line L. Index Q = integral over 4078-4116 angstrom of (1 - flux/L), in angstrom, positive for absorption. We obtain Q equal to 1.6 angstrom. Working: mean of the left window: 13.2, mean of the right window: 13.6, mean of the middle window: 12.8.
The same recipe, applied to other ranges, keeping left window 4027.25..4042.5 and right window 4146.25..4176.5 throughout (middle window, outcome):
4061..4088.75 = 0.5 angstrom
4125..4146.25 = -0.4 angstrom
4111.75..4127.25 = -0.9 angstrom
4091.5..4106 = 1.4 angstrom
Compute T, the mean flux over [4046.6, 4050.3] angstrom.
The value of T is 13.2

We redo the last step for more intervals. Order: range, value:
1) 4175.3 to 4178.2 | 13.3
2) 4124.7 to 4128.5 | 13.9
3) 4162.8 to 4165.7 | 13.3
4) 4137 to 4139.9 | 14.2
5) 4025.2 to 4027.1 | 12.3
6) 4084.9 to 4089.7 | 13.5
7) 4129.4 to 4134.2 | 13.3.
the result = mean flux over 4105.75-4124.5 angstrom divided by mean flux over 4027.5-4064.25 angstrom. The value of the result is 1.05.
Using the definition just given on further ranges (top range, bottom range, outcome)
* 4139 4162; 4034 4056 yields 1.01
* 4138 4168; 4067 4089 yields 1.05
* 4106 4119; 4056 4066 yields 1.07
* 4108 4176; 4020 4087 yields 1.04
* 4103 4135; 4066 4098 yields 1.03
